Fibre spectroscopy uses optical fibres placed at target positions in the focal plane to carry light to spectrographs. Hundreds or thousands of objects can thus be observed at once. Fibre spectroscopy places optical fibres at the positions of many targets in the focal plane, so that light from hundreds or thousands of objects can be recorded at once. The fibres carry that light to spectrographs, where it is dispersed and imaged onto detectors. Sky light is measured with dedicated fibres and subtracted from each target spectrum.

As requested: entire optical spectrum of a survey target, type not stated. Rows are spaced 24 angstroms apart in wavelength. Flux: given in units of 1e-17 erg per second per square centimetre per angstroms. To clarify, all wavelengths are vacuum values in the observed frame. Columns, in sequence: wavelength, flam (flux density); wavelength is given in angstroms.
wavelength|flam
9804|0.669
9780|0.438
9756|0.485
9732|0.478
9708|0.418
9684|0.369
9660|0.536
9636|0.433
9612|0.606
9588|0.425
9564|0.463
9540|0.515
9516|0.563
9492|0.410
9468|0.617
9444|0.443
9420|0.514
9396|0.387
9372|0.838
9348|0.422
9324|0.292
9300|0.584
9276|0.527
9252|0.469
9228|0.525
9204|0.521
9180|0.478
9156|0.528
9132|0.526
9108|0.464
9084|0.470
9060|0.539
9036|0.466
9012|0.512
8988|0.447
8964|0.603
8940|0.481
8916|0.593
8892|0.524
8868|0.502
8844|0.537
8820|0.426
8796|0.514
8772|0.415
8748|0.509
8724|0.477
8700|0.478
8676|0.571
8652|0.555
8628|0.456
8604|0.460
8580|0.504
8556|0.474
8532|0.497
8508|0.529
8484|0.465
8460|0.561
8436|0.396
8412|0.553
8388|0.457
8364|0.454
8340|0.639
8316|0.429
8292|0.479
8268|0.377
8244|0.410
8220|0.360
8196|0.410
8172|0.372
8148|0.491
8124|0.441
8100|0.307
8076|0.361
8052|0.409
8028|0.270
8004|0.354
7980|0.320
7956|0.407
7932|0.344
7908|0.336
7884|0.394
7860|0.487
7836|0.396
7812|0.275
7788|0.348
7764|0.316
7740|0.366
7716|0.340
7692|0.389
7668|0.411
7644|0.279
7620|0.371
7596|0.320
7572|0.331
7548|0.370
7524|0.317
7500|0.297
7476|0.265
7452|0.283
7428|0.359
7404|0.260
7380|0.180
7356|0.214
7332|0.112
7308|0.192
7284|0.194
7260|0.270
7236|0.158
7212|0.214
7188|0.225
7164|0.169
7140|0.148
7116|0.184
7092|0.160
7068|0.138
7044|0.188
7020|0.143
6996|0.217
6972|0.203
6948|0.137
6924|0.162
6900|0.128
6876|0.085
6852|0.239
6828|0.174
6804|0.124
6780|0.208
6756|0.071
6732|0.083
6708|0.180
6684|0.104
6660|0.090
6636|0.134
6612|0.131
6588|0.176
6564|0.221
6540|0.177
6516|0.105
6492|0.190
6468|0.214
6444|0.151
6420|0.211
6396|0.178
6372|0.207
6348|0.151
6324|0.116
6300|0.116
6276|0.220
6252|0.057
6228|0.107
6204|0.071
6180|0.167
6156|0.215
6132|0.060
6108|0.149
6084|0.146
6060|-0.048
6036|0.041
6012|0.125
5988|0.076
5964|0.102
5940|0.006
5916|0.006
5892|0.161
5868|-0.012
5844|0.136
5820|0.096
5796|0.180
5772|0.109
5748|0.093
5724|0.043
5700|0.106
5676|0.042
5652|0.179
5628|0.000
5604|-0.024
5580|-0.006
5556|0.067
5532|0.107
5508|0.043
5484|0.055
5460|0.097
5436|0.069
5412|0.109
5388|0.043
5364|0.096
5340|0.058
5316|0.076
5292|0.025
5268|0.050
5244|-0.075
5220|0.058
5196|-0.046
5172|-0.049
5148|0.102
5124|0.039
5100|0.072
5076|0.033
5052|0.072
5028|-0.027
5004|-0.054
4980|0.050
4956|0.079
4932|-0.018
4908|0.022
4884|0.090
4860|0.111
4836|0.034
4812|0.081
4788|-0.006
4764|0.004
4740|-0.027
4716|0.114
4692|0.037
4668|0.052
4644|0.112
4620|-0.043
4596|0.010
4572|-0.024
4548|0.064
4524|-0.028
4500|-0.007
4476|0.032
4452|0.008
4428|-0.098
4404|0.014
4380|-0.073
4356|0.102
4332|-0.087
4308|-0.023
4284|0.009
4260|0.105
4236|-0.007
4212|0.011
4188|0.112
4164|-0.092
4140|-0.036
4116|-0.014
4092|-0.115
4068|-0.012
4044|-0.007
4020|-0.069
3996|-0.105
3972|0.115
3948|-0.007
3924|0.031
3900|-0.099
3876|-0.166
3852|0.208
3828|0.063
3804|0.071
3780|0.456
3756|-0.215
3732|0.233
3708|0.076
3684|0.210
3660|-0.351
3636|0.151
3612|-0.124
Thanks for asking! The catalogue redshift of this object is 0.86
